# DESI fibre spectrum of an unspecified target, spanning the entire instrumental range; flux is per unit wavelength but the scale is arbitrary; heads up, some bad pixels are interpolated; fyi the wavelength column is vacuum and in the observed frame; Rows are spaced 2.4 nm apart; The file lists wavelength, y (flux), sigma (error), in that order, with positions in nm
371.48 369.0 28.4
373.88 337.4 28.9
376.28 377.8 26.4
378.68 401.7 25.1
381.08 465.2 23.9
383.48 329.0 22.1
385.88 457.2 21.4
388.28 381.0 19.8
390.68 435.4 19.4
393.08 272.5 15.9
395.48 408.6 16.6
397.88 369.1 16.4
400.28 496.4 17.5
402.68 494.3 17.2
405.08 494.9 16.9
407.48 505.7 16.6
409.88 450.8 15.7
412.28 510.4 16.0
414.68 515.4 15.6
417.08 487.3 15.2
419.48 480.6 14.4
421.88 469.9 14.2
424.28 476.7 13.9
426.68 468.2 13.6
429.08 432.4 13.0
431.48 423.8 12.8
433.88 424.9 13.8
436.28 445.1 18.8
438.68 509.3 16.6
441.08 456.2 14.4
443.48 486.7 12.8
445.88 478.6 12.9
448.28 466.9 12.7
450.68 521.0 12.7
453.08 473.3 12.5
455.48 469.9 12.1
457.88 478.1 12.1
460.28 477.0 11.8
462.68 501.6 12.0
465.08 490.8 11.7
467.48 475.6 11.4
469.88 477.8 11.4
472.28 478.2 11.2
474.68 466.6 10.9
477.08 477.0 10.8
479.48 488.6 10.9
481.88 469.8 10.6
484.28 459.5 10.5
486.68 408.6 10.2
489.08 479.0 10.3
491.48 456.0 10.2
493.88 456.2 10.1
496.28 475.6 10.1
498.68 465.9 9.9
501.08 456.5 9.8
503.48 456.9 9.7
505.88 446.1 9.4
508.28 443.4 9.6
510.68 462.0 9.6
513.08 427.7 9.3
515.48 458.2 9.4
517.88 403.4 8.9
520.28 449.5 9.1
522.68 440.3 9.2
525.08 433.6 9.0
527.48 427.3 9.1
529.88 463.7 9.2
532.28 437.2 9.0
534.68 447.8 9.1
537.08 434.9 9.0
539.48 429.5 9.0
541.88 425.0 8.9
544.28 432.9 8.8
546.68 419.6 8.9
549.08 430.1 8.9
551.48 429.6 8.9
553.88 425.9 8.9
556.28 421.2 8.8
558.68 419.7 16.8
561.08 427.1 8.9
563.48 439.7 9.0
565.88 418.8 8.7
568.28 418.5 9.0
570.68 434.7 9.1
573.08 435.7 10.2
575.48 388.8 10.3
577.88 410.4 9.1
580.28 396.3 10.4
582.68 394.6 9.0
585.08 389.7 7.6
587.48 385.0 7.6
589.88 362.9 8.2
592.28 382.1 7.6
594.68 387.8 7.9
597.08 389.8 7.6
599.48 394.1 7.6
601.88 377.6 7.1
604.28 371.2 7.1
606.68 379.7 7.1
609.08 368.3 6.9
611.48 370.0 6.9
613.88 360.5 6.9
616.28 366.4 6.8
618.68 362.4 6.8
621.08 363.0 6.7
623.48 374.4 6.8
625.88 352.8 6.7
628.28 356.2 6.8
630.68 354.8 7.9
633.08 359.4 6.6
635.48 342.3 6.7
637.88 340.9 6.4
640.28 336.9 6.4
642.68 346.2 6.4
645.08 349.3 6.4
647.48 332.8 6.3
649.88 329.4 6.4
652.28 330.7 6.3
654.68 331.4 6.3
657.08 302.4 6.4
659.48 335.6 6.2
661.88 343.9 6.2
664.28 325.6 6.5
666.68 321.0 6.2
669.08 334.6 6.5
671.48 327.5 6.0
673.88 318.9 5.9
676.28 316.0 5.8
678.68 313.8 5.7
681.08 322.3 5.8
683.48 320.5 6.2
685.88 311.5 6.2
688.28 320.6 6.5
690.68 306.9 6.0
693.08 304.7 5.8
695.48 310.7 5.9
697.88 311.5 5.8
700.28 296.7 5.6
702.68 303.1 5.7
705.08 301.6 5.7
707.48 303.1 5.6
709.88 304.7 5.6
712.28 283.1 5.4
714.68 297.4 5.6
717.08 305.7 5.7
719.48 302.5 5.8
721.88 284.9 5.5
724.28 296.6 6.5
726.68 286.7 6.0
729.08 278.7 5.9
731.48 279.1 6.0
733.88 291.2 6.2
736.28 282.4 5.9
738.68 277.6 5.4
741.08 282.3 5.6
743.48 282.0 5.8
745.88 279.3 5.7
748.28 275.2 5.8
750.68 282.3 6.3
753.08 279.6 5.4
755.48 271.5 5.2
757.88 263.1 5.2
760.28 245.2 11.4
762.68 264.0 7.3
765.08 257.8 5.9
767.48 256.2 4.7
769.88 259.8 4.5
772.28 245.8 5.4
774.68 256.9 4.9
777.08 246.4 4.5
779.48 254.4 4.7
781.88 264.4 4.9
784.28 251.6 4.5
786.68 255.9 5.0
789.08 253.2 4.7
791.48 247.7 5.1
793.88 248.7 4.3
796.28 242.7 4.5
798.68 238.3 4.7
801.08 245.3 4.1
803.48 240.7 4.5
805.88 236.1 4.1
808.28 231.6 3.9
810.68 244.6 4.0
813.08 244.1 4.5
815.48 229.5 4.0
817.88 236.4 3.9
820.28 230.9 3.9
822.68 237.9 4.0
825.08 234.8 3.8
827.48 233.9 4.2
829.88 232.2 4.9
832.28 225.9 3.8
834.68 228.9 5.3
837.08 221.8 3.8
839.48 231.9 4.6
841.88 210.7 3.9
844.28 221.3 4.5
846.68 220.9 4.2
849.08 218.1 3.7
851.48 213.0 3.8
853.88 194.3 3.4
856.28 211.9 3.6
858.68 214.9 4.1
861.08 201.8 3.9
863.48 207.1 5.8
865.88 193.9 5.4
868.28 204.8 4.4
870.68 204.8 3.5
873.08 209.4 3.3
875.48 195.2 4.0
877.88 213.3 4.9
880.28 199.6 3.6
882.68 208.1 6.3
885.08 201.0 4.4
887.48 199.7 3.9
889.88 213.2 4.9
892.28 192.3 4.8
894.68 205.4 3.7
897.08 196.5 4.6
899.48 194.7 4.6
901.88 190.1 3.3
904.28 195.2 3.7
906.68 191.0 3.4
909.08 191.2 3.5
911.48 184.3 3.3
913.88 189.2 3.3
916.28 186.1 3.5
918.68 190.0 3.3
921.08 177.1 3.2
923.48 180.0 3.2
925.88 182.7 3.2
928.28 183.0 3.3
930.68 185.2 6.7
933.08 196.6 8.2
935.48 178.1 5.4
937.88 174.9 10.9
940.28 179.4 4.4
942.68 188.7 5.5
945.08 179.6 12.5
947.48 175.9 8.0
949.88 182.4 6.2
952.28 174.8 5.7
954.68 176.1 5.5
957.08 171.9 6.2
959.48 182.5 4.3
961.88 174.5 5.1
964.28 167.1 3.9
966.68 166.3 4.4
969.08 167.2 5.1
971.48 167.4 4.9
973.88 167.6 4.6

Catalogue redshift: 0.00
